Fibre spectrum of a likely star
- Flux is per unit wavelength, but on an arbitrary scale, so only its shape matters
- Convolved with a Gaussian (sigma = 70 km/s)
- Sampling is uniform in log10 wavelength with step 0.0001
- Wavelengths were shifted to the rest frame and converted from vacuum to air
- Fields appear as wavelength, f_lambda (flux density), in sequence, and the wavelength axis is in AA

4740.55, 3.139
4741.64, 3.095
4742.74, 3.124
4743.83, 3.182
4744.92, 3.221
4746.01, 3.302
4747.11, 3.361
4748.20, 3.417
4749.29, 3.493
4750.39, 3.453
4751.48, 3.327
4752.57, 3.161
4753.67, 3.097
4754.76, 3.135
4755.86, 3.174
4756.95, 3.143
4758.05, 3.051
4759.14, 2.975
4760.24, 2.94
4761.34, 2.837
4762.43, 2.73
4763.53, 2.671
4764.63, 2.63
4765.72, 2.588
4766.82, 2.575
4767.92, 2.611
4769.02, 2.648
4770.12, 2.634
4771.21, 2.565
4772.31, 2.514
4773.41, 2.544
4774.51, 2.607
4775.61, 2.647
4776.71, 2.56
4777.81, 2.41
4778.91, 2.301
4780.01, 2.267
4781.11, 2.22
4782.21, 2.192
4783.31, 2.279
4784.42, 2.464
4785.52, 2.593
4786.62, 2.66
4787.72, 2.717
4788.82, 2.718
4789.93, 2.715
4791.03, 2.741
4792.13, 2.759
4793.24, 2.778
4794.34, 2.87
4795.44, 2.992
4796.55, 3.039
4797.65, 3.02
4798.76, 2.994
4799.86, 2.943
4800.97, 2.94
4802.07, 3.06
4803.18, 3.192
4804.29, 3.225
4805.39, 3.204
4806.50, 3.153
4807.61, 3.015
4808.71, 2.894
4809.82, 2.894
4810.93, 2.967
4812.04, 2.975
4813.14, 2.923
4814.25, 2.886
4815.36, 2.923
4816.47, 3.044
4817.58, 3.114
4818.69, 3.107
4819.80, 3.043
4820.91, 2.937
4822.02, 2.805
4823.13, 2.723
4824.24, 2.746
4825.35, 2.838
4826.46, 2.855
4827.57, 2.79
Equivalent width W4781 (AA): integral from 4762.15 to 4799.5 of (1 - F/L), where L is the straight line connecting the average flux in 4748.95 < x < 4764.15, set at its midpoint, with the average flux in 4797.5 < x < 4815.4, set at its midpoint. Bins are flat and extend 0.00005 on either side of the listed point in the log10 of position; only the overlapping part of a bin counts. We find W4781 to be 5.1 AA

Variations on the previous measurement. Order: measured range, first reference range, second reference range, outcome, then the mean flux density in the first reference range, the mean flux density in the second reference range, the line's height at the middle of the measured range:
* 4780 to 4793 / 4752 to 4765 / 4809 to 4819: 1.9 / 2.97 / 2.97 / 2.97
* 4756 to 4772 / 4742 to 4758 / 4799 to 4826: 2.1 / 3.25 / 2.98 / 3.19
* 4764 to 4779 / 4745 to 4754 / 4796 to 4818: 3.0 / 3.33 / 3.02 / 3.21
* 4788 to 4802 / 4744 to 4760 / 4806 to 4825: 0.7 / 3.23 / 2.95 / 3.04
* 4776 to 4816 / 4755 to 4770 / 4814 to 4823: 1.6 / 2.81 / 2.97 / 2.91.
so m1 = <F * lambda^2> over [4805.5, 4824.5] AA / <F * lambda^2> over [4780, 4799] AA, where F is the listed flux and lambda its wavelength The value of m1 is 1.12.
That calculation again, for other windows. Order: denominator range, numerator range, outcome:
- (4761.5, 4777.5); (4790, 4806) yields 1.15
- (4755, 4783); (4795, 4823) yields 1.16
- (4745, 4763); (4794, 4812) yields 0.98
